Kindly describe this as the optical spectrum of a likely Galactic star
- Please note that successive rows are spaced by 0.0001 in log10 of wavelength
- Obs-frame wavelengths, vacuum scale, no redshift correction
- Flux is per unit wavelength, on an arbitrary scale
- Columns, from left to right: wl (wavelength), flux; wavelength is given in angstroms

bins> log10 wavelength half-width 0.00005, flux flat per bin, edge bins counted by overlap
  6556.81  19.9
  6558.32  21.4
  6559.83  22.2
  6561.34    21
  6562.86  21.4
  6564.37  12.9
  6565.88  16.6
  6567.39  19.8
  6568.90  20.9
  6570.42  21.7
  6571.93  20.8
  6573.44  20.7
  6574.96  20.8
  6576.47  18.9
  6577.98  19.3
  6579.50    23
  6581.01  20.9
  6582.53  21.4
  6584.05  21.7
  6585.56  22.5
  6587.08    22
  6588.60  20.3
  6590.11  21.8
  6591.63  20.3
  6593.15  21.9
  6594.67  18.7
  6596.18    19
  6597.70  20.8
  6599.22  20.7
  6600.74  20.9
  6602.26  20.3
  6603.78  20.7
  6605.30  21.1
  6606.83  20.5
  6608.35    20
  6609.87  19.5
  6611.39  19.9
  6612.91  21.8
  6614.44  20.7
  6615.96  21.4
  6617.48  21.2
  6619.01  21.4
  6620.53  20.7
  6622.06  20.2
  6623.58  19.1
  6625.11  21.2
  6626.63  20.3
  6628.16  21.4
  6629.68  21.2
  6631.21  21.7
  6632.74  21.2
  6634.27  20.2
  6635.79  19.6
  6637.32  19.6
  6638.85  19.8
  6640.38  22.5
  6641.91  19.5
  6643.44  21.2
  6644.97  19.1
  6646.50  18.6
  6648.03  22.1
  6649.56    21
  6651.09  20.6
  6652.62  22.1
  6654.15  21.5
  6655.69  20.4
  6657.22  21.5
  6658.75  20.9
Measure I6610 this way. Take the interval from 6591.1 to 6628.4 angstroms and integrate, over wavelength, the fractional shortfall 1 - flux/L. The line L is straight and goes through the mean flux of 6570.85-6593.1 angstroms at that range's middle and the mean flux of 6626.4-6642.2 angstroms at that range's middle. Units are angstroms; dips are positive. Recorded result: 0.58 angstroms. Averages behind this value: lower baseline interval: 21.1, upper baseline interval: 20.7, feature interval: 20.5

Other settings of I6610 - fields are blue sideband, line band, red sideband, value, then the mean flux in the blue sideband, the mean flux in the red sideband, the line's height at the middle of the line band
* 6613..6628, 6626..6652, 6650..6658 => 0.5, 20.8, 21.2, 21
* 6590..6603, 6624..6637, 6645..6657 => -0.1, 20.4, 20.8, 20.7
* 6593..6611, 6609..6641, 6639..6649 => -0.5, 20.3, 20.5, 20.4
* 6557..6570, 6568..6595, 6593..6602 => -1.5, 19.6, 20.2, 19.9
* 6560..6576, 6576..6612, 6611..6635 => -0.8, 19.7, 20.9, 20.3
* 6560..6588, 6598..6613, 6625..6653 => 0.0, 20.4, 20.7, 20.5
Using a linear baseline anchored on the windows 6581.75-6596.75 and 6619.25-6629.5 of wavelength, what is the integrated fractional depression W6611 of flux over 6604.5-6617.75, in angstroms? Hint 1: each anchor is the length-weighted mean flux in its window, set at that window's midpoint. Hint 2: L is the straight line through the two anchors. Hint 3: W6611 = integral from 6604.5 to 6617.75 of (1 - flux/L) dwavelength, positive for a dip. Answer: 0.0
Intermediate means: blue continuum 21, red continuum 20.6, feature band 20.7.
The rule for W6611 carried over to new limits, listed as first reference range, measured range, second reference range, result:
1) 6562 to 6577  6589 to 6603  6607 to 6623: -0.2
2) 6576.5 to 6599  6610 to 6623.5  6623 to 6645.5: -0.1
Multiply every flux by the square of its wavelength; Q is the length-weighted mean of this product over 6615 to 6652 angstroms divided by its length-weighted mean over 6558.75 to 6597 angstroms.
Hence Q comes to 1.03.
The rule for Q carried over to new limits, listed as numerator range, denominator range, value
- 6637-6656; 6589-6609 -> 1.02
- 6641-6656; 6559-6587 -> 1.03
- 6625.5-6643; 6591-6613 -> 1.02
